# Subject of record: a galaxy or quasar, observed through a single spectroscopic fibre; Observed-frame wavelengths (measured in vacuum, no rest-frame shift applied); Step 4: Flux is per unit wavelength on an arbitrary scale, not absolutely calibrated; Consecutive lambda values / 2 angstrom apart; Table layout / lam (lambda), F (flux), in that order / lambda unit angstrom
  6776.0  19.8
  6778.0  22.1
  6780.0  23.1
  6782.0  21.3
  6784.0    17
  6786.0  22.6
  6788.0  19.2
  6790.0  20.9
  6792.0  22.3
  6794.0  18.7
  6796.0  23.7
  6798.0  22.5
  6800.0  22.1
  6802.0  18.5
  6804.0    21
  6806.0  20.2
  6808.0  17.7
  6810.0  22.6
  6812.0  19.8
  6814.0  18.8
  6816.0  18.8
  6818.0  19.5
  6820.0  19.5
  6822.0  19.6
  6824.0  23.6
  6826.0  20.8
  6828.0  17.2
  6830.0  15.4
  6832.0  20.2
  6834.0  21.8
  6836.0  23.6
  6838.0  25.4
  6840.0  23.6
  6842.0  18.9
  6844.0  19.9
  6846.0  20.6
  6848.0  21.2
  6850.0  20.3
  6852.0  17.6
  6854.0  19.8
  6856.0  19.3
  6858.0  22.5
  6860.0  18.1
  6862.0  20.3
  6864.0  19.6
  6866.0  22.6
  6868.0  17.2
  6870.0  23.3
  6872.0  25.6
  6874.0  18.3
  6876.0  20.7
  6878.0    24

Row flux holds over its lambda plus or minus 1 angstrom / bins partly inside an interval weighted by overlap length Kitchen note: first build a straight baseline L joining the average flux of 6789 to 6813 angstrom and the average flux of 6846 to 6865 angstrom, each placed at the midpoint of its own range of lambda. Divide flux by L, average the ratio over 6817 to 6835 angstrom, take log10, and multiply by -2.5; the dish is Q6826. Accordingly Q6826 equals 0.04 mag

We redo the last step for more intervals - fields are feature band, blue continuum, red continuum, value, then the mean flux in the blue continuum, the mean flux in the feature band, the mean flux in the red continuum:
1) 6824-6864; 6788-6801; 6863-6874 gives 0.05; 21.5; 20.4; 21.4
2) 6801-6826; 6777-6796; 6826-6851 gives 0.04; 21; 20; 20.7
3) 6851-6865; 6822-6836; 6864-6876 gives 0.07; 20.1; 19.6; 21.2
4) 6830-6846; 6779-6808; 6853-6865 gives -0.06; 20.8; 21.4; 19.9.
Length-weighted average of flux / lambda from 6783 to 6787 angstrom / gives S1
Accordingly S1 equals 19.8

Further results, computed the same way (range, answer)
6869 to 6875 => 22.4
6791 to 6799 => 21.8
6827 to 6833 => 17.6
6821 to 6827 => 21.3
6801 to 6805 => 19.8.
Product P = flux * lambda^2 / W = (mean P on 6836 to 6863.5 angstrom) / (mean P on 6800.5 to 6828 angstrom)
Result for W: 1.05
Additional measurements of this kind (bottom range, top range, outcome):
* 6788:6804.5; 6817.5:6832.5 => 0.93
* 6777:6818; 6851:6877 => 1.01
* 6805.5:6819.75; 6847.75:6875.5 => 1.06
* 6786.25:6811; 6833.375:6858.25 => 1.02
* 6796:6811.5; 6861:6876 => 1.03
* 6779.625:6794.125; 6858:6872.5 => 1.04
